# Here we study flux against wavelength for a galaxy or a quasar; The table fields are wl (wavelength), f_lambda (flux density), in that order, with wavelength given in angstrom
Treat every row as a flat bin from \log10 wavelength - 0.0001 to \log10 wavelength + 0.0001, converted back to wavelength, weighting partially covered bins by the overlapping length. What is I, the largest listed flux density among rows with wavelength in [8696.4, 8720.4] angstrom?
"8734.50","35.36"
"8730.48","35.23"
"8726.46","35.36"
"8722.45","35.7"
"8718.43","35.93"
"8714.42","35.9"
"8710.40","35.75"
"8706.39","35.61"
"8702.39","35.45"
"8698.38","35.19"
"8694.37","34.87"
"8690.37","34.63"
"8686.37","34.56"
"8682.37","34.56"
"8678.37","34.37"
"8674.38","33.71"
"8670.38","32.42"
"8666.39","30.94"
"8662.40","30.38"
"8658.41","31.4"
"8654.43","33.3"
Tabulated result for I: 35.93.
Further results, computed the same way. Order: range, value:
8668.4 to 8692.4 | 34.63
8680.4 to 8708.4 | 35.61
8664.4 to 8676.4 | 33.71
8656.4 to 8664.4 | 31.4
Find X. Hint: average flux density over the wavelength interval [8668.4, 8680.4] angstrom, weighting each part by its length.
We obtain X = 33.5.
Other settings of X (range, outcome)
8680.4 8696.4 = 34.7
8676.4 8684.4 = 34.5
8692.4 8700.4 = 35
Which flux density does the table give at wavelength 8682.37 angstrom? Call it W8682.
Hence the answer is 34.56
